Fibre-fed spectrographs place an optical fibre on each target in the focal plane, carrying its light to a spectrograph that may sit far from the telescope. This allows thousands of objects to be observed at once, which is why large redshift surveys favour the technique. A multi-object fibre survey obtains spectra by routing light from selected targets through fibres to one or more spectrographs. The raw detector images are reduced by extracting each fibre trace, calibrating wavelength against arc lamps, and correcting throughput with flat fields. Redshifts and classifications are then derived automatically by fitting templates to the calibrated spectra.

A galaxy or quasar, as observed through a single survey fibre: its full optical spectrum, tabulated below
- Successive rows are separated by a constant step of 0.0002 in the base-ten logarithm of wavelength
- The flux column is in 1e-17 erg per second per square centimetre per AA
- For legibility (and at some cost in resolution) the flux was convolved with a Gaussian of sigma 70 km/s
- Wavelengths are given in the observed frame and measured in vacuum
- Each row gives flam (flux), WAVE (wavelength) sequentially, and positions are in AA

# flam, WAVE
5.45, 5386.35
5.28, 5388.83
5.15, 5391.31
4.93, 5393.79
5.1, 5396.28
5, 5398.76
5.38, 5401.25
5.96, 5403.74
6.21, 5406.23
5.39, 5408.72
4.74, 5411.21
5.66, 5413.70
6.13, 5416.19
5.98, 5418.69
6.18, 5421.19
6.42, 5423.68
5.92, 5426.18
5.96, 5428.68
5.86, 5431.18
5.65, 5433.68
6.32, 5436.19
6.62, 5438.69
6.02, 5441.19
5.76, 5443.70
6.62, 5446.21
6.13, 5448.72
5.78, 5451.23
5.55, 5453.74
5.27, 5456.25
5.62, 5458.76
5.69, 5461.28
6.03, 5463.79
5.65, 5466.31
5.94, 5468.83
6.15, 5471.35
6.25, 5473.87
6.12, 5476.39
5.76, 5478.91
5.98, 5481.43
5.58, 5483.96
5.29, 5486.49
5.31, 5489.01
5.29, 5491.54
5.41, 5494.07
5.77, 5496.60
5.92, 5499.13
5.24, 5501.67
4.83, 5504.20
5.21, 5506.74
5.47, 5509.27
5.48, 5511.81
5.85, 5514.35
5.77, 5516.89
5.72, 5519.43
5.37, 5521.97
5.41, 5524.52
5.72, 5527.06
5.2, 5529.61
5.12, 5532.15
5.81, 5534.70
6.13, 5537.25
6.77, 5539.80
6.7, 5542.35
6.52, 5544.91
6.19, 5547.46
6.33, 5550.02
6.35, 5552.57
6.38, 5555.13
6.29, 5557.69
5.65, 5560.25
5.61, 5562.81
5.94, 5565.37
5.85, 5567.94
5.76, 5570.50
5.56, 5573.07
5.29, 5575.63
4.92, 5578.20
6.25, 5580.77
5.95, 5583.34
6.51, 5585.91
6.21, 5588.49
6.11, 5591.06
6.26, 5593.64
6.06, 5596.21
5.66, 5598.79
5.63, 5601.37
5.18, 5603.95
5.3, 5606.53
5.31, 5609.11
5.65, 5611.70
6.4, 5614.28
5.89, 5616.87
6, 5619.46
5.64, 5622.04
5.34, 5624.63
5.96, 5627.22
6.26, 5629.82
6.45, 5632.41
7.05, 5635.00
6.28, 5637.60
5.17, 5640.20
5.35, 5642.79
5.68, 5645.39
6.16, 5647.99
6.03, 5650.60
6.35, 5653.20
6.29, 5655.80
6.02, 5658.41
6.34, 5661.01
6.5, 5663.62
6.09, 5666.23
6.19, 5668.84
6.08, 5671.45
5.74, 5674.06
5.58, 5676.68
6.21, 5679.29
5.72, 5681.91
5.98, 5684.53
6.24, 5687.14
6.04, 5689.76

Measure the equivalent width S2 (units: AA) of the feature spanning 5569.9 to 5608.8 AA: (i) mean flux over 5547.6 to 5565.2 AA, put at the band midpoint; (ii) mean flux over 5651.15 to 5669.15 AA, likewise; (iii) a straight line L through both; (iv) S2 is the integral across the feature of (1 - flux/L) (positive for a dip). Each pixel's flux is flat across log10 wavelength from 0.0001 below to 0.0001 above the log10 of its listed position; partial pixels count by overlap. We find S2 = 2.4 AA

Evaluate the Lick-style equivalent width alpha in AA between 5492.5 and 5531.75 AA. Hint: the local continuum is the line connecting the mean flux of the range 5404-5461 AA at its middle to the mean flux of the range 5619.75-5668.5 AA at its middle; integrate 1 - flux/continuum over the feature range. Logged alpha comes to 3.1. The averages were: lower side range 5.9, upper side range 6.06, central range 5.48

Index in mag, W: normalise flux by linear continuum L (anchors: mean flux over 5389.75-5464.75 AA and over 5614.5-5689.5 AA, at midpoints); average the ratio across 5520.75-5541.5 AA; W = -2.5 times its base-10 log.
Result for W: 0.03 mag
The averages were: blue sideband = 5.77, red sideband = 6.03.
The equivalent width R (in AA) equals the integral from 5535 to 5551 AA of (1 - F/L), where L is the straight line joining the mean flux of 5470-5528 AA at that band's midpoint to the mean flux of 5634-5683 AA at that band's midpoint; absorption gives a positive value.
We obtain -1.9 AA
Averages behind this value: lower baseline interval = 5.6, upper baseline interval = 6.04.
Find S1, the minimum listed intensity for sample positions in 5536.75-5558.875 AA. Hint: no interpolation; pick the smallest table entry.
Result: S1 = 6.13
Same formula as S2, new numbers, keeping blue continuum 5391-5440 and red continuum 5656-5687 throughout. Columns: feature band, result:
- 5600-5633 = 1.29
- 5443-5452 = -0.51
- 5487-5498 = 0.75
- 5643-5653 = 0.16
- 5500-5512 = 1.24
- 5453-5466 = 0.36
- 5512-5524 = 0.46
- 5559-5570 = 0.30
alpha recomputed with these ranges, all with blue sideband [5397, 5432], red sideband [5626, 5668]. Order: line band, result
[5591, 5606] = 0.7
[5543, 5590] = 0.1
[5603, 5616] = 1.0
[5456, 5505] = 1.6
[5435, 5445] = -0.7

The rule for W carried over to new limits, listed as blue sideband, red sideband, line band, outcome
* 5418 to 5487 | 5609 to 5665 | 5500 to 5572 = 0.031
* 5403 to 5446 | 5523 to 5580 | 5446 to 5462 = 0.032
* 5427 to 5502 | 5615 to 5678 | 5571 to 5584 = 0.068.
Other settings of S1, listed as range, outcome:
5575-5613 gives 4.92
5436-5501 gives 5.27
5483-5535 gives 4.83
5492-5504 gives 5.24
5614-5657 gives 5.17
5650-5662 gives 6.02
